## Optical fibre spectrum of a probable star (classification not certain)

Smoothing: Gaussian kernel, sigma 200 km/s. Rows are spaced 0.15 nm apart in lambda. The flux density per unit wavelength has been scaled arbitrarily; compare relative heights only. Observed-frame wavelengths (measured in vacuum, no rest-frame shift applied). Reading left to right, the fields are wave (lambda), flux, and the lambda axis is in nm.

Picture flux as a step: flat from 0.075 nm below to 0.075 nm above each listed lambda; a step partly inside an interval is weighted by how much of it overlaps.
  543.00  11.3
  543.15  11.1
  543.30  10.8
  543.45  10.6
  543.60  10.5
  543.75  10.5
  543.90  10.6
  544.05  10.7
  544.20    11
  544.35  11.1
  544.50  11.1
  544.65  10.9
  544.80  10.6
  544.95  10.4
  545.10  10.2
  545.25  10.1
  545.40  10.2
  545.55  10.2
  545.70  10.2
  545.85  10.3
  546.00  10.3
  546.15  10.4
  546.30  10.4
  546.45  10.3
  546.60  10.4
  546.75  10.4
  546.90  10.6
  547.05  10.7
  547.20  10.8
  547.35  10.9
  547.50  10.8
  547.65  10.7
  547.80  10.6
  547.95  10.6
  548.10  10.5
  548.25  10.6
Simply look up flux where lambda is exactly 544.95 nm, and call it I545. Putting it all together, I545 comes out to 10.4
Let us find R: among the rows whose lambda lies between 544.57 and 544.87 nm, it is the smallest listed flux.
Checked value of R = 10.6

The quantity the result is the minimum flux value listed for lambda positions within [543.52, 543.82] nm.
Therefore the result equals 10.5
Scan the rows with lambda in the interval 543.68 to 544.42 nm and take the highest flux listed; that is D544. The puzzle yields 11.1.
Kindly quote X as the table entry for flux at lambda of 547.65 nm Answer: 10.7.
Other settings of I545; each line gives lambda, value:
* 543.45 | 10.6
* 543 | 11.3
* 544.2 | 11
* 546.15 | 10.4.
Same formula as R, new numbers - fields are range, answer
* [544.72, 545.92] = 10.1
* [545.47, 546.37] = 10.2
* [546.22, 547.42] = 10.3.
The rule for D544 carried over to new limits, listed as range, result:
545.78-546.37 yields 10.4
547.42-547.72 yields 10.8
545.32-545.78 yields 10.2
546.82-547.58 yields 10.9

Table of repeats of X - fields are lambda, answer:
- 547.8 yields 10.6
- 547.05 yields 10.7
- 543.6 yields 10.5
